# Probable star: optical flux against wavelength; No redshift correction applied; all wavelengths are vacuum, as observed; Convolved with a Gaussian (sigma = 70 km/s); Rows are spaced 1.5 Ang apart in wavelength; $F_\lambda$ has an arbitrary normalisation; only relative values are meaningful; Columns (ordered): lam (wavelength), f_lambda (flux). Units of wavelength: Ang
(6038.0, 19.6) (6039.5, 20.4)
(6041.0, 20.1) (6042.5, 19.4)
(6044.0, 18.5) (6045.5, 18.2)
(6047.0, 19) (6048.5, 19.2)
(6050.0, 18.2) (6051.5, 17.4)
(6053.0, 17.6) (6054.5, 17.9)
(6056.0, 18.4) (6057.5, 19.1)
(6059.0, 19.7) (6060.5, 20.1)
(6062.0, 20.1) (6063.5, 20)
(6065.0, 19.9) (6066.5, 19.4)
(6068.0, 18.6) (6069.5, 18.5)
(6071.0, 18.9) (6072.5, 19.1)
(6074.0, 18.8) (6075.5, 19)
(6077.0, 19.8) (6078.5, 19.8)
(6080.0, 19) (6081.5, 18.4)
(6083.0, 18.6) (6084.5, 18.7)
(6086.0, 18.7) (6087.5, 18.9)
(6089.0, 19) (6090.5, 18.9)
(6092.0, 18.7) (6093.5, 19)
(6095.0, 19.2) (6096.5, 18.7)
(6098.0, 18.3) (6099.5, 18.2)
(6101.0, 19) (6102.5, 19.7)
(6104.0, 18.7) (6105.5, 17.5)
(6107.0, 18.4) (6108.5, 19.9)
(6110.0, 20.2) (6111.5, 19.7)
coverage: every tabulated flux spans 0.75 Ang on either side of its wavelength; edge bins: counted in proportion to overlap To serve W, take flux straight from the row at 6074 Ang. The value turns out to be 18.8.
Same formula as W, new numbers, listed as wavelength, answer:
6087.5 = 18.9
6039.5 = 20.4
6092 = 18.7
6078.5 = 19.8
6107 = 18.4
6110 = 20.2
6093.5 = 19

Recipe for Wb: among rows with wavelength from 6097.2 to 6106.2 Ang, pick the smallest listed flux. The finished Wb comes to 17.5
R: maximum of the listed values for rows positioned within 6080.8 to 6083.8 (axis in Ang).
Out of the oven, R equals 18.6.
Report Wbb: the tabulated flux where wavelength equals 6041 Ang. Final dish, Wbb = 20.1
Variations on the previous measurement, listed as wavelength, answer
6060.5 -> 20.1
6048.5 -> 19.2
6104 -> 18.7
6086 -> 18.7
